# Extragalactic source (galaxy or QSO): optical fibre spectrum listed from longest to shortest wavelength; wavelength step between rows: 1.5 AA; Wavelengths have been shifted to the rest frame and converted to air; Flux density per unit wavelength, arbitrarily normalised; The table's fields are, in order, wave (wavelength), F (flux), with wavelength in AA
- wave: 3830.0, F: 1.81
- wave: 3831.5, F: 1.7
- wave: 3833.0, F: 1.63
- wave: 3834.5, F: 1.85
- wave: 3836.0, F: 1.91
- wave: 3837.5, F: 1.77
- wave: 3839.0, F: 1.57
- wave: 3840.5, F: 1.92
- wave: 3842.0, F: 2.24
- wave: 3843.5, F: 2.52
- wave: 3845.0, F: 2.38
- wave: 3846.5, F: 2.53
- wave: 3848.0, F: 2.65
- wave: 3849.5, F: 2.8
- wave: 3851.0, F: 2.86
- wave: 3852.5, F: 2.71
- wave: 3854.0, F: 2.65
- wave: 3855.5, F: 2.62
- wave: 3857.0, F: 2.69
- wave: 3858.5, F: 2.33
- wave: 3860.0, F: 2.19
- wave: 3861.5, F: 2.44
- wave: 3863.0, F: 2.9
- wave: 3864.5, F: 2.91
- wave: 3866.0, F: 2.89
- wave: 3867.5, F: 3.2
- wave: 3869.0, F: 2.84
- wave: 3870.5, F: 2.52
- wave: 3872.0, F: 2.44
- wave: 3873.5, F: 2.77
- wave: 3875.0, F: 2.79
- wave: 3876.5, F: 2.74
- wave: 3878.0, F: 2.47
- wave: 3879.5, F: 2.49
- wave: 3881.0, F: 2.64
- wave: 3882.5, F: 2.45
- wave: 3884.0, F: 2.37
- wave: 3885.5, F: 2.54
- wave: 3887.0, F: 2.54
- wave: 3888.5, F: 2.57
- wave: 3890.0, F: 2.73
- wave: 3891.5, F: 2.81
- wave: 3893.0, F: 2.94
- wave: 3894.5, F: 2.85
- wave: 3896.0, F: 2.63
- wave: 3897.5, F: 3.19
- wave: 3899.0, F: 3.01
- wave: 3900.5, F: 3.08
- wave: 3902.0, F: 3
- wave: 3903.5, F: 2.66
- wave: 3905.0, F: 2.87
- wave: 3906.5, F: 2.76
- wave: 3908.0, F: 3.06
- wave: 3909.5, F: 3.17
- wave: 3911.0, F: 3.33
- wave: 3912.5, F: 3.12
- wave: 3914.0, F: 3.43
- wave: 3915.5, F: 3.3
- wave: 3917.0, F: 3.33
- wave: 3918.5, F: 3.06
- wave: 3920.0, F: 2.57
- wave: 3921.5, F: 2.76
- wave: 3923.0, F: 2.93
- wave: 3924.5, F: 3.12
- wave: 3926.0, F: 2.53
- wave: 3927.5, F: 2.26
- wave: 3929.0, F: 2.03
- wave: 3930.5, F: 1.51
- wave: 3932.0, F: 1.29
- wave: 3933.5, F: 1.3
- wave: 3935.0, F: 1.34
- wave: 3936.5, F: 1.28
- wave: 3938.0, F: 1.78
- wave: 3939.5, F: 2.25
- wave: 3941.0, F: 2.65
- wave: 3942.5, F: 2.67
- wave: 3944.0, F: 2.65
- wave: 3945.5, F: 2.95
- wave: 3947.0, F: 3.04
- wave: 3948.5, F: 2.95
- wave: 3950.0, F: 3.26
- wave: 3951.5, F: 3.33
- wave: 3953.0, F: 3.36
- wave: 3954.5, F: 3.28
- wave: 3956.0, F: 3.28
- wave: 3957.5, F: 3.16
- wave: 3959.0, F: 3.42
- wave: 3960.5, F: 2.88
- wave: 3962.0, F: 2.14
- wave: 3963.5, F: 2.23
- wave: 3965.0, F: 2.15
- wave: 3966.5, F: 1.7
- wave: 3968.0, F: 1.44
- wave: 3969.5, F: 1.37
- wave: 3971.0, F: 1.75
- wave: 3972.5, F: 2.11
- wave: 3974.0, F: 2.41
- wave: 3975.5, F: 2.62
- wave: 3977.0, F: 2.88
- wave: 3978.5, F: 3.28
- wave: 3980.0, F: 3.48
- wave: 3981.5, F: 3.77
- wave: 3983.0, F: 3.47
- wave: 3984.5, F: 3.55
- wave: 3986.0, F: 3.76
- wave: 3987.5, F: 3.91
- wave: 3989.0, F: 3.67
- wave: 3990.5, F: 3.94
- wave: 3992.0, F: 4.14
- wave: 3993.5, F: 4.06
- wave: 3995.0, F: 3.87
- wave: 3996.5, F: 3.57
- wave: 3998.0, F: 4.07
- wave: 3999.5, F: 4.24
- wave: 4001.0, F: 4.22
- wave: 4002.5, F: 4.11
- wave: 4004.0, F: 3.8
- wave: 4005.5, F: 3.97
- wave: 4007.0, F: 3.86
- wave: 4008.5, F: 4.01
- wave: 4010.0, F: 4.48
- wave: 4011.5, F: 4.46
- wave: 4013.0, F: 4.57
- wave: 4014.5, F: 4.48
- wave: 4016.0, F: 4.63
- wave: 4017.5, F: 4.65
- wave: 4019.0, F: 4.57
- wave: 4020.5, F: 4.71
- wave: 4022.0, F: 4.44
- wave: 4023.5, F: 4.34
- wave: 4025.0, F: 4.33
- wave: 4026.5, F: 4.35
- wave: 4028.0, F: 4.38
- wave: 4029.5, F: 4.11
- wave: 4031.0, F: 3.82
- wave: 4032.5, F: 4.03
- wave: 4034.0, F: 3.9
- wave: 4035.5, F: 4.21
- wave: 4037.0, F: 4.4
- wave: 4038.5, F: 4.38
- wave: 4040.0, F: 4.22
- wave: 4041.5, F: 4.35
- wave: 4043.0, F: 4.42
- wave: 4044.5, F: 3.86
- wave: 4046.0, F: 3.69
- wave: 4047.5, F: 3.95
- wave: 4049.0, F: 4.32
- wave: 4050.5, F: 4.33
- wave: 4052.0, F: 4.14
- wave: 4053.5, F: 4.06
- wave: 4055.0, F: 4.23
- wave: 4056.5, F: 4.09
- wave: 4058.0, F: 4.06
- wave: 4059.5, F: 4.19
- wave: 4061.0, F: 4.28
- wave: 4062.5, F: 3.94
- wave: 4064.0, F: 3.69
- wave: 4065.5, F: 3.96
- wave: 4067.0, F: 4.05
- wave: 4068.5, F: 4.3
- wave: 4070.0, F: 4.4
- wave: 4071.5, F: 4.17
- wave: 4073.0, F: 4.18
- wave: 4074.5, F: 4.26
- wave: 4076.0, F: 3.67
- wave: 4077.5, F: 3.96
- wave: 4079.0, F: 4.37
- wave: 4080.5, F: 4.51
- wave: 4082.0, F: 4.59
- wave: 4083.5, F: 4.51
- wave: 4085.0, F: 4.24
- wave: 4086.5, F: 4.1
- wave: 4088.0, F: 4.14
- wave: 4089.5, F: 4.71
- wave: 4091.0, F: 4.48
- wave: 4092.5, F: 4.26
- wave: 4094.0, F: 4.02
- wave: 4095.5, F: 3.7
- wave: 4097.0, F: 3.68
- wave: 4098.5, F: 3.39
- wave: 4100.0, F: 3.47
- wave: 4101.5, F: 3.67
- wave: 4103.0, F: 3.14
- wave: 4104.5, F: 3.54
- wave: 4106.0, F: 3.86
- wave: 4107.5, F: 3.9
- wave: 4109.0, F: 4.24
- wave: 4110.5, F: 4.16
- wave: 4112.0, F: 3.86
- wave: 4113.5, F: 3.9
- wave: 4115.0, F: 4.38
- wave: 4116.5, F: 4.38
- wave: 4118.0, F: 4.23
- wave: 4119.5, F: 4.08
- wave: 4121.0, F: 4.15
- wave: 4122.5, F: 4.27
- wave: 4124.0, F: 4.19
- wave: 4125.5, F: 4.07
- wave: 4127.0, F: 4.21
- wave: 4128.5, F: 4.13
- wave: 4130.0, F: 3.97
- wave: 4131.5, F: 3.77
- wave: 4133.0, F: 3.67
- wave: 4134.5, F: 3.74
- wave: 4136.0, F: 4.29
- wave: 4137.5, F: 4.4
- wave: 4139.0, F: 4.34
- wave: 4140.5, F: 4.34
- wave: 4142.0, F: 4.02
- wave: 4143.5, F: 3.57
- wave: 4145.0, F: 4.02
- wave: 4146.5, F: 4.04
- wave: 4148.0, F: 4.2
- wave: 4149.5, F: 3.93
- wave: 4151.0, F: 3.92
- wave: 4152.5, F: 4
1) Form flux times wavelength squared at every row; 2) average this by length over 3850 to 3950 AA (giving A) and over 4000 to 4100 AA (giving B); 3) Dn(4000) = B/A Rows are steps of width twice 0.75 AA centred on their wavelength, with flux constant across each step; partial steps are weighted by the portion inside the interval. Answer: 1.7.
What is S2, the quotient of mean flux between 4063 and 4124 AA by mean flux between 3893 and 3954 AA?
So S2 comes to 1.51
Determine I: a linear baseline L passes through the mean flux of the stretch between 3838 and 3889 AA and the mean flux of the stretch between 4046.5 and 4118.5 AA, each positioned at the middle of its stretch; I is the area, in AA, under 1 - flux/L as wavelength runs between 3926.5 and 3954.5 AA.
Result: 6.77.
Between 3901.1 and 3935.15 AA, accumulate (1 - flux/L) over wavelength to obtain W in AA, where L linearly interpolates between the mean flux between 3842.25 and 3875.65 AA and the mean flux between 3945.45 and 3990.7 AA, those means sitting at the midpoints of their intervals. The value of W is 1.5 AA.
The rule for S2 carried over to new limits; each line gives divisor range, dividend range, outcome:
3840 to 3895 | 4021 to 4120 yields 1.57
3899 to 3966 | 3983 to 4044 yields 1.55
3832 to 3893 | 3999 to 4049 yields 1.70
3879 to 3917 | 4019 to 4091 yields 1.46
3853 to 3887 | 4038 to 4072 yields 1.57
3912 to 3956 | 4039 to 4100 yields 1.58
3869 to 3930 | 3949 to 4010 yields 1.16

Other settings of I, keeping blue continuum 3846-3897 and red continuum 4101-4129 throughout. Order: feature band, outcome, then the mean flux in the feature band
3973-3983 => 0.6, 3.08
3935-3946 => 2.9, 2.24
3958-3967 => 2.0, 2.46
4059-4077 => -1.6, 4.09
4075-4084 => -1.0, 4.26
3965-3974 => 4.0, 1.77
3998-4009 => -2.1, 4.03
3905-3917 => -1.1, 3.16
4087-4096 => -0.8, 4.23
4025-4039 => -2.4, 4.18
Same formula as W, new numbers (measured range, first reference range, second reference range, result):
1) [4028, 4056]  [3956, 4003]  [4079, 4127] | -4.14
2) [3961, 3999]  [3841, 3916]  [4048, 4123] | 4.44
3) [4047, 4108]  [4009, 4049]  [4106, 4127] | 2.08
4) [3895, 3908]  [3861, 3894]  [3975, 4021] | 0.13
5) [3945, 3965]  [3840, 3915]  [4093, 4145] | 0.86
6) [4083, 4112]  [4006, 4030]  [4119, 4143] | 1.63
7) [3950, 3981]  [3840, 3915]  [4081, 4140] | 5.62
